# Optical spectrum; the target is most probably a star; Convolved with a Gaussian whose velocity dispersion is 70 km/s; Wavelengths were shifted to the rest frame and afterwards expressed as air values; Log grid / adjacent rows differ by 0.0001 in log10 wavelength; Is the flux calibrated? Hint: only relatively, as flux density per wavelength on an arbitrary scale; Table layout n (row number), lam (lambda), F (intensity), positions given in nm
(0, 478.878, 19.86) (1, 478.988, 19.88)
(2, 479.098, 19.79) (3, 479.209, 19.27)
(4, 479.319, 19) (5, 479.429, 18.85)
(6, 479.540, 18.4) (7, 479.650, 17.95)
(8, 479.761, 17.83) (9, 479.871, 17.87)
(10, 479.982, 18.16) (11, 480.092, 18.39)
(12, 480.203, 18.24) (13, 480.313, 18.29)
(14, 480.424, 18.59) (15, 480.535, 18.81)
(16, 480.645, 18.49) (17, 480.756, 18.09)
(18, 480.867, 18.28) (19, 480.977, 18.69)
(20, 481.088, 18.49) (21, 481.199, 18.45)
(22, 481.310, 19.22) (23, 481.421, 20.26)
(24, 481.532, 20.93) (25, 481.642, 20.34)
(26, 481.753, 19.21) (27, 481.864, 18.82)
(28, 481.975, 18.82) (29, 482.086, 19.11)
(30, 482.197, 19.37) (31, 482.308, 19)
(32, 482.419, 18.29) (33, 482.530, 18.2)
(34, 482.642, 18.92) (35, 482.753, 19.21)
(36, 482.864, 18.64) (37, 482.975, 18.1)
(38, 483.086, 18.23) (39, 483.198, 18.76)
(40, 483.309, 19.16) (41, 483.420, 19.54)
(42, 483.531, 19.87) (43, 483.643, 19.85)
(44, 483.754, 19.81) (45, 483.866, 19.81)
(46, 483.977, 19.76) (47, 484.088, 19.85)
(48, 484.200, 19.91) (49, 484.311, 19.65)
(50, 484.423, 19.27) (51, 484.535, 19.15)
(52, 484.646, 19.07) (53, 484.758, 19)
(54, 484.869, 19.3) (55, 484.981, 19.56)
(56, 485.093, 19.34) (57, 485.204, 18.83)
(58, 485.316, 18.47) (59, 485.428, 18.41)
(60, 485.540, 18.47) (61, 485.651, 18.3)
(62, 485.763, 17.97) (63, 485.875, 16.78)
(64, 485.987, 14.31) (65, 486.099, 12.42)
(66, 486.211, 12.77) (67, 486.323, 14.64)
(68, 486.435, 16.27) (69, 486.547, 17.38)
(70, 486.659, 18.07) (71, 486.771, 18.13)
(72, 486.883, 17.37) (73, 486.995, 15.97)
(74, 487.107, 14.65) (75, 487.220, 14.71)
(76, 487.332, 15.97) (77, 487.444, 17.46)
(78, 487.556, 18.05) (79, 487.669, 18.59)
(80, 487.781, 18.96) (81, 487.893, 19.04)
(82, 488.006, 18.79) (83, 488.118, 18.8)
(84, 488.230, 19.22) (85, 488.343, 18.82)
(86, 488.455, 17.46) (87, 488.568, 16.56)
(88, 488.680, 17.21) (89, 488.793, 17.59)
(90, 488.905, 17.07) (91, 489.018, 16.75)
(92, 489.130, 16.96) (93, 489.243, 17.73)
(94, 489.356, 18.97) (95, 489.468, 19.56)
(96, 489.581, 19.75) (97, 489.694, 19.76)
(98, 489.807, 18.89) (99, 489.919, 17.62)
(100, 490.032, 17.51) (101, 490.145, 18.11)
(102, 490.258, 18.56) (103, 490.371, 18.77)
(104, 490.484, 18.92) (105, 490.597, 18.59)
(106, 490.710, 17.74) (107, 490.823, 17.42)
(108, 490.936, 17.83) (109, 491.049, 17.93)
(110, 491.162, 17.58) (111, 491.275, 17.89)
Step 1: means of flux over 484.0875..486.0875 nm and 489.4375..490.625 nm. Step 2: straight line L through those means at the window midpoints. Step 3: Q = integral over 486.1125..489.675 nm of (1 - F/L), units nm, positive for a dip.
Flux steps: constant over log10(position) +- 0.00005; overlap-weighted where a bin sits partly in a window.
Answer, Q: 0.24 nm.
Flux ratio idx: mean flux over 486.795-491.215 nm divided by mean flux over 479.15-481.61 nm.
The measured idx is 1.0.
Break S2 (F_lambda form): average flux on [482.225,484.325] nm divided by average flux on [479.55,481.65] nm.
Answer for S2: 1.0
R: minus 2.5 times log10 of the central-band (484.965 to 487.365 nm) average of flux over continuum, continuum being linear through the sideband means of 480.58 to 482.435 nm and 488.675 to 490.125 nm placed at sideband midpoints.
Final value 0.11 mag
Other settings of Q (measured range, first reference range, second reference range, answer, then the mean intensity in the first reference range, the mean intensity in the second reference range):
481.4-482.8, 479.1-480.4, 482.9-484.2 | -0.02 nm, 18.4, 19.4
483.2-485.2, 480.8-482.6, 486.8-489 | -0.11 nm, 19.1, 17.5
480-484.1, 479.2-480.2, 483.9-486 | -0.10 nm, 18.4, 18.8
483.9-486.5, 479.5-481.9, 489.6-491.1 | 0.09 nm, 18.7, 18.3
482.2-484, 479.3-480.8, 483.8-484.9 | 0.01 nm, 18.3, 19.5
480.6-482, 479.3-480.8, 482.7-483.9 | -0.03 nm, 18.3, 19.2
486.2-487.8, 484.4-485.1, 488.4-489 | 0.12 nm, 19.2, 17.1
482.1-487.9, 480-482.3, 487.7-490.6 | 0.17 nm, 18.9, 18.3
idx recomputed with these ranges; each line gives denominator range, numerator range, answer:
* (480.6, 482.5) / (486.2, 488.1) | 0.89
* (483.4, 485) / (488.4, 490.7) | 0.93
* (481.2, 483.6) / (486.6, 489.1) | 0.92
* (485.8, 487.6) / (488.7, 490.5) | 1.14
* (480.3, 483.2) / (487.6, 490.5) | 0.97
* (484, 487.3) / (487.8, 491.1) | 1.04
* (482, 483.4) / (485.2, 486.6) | 0.88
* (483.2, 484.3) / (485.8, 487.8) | 0.82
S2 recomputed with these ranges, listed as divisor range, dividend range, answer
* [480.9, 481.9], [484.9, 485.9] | 0.96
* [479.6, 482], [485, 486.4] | 0.90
